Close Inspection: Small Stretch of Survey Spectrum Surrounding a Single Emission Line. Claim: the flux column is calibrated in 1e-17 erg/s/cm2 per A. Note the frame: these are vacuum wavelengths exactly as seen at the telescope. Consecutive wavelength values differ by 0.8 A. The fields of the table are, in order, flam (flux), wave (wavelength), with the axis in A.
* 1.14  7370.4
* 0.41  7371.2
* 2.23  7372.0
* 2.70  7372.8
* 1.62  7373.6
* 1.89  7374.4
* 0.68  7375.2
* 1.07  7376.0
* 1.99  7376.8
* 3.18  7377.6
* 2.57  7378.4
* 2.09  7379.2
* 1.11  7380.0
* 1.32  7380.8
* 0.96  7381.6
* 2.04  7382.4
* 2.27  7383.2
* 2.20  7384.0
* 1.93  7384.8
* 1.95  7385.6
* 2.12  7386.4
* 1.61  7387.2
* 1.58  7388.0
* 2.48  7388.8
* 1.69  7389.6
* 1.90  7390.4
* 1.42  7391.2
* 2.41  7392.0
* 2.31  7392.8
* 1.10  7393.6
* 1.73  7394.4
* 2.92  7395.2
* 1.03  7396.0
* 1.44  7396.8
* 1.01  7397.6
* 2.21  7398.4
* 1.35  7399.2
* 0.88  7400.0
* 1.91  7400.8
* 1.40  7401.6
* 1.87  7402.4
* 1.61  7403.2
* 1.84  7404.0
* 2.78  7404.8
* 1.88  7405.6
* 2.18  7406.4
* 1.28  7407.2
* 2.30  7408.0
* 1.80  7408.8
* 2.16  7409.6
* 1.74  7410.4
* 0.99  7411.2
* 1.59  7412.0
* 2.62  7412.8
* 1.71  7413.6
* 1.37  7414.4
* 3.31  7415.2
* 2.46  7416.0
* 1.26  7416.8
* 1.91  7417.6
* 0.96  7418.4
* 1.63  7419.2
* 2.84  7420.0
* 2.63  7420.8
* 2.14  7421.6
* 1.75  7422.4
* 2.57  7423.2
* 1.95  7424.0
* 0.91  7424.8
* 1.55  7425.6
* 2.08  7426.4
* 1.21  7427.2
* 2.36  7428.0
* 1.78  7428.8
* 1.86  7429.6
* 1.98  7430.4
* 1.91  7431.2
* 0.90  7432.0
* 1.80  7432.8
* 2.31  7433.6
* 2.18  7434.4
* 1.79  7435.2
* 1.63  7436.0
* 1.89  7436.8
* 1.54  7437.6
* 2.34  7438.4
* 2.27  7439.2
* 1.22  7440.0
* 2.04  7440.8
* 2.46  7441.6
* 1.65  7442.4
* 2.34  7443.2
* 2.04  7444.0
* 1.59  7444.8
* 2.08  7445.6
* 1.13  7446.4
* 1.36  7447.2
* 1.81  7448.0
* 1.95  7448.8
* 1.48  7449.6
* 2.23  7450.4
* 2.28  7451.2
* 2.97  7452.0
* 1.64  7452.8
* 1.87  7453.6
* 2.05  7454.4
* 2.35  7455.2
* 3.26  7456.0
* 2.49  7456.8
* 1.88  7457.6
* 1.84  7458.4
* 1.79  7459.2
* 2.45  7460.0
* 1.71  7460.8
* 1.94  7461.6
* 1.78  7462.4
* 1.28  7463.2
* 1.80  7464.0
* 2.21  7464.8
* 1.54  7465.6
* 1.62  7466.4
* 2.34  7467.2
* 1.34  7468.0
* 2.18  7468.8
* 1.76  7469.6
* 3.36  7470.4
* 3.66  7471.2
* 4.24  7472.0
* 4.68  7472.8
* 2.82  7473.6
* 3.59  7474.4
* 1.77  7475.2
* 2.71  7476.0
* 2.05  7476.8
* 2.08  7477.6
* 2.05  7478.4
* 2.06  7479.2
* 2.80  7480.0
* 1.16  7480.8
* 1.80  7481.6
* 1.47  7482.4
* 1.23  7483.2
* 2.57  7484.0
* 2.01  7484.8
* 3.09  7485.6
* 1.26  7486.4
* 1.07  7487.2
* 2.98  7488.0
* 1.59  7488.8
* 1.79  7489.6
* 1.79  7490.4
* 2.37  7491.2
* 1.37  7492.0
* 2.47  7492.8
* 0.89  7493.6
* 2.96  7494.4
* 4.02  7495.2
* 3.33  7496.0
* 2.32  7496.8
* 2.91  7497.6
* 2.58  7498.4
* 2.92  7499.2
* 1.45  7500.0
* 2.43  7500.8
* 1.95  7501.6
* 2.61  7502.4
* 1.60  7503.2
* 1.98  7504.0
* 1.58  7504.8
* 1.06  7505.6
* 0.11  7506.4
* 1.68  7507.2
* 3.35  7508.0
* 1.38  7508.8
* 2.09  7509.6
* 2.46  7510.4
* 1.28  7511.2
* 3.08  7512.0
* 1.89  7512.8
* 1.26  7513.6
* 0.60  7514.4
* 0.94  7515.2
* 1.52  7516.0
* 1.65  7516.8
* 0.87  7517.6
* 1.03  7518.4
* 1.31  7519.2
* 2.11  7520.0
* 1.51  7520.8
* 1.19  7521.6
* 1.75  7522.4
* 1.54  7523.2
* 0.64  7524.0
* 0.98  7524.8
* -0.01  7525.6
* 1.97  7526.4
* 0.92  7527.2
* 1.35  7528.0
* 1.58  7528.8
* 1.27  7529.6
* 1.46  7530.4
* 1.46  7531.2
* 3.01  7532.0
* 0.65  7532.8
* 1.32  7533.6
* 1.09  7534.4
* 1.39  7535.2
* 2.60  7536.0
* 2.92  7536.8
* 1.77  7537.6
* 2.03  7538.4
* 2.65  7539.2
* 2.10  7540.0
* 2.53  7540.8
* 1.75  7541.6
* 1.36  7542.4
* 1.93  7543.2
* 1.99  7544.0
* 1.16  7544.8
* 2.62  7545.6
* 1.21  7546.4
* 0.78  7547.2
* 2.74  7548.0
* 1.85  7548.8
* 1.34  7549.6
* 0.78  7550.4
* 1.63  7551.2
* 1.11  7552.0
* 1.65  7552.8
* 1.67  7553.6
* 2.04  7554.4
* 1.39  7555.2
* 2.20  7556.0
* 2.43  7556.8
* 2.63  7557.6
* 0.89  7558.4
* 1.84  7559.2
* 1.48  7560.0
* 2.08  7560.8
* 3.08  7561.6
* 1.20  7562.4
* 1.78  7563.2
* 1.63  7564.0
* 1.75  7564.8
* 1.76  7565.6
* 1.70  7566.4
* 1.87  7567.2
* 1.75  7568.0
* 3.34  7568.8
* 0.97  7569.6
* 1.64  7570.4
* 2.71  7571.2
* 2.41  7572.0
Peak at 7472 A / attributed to Halpha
